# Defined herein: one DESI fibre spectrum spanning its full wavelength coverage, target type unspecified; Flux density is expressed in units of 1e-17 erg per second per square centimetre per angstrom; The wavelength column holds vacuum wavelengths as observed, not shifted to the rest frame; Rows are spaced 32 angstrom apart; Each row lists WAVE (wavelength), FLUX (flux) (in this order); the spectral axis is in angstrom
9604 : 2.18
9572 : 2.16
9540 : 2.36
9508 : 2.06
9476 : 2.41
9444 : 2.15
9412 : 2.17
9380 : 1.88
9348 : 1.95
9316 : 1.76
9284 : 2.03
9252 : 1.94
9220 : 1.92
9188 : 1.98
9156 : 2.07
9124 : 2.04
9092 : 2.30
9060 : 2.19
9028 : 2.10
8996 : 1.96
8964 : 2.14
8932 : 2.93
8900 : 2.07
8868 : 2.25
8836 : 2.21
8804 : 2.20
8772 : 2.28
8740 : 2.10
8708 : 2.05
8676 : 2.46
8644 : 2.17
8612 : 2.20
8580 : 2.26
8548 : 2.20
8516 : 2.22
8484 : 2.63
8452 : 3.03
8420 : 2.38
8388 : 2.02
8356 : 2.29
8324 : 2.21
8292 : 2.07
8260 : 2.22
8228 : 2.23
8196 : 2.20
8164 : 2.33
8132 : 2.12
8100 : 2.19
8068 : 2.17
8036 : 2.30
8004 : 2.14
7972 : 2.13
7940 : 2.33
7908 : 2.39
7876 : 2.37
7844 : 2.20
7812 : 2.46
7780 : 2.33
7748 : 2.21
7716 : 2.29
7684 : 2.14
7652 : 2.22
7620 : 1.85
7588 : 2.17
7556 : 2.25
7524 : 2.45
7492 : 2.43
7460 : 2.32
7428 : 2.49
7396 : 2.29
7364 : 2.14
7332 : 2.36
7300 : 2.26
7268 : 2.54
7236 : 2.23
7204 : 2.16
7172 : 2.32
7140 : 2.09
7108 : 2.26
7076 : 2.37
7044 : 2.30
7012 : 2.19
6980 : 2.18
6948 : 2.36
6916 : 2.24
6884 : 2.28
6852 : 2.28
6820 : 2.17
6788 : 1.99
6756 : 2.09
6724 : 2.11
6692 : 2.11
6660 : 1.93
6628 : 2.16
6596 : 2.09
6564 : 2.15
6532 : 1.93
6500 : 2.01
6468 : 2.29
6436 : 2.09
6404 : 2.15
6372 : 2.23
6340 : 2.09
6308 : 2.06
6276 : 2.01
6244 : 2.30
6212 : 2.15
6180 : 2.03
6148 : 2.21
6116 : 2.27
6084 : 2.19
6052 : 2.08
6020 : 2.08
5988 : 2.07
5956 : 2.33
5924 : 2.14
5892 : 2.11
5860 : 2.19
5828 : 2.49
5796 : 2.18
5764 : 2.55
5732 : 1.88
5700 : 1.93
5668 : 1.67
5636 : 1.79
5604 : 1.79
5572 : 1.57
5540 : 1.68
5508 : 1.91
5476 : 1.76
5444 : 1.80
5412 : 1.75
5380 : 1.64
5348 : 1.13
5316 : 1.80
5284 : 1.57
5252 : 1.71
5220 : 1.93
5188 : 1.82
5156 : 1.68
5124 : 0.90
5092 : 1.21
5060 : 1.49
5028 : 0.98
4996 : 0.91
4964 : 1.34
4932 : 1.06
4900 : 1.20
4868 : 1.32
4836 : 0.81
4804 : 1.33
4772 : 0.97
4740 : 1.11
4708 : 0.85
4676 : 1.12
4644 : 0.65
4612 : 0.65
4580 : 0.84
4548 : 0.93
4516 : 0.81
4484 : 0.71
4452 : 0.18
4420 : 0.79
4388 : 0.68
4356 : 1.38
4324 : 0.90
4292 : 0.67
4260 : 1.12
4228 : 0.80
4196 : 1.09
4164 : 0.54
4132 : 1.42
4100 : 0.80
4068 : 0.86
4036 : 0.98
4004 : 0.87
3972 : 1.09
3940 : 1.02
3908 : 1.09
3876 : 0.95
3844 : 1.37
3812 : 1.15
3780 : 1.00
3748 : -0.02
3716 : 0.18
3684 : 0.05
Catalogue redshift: 0.29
